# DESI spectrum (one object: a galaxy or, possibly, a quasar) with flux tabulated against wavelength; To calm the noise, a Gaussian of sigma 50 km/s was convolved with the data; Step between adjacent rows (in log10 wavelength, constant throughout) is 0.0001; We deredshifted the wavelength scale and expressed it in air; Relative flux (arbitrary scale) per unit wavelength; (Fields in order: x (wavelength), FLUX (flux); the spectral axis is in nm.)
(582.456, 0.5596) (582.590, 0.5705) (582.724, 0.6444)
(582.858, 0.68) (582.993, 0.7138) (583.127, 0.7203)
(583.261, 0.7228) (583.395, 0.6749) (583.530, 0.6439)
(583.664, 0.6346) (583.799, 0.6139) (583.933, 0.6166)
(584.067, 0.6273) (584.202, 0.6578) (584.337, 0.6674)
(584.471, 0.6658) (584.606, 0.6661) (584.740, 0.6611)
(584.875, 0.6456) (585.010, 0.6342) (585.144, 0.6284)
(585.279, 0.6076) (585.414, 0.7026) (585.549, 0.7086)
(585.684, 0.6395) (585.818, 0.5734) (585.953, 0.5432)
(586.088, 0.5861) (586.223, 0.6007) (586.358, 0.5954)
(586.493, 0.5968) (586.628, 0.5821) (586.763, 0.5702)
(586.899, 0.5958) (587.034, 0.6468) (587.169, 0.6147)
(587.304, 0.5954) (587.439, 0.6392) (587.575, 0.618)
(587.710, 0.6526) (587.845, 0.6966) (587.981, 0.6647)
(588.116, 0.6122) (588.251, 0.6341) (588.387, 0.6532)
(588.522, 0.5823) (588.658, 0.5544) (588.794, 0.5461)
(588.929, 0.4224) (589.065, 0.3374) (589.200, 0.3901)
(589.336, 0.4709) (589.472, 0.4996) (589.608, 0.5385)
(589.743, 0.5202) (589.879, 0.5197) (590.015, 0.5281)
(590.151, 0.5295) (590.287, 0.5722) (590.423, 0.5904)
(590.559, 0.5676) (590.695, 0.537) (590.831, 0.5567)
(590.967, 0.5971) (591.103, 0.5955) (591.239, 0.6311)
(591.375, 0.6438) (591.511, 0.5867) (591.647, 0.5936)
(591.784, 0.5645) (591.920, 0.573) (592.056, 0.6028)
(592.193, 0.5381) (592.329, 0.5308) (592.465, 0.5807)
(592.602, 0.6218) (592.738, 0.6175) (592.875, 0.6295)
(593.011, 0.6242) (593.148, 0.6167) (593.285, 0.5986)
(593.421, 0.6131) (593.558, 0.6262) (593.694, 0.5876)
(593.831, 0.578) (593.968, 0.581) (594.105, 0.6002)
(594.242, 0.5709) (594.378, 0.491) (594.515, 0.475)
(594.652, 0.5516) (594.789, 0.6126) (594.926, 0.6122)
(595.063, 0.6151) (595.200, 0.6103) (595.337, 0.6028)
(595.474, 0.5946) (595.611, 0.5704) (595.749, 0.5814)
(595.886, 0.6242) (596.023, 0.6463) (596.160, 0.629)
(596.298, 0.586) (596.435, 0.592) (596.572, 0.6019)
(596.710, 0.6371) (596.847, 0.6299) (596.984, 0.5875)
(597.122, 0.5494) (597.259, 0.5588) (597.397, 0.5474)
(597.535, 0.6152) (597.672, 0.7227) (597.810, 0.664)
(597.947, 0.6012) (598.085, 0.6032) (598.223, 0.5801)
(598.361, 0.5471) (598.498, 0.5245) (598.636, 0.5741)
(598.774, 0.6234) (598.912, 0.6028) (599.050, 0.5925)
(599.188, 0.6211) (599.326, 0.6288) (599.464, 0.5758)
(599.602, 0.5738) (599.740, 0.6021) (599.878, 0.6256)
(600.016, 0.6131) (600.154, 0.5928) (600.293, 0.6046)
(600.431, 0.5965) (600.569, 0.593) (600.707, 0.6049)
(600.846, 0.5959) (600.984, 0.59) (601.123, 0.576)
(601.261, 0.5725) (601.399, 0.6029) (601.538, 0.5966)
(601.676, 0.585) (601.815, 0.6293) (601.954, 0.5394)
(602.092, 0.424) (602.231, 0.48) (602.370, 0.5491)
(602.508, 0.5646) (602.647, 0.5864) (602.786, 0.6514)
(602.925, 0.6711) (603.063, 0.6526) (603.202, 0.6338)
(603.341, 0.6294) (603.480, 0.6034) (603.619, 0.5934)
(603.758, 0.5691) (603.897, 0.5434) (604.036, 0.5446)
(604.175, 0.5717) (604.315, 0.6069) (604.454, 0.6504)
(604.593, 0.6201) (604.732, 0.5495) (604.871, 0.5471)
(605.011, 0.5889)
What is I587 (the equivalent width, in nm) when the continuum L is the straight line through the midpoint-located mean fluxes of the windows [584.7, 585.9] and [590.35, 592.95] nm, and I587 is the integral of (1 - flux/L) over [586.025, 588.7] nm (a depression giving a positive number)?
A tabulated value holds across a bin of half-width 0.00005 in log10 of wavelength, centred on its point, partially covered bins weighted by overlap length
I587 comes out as 0.04 nm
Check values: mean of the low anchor 0.643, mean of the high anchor 0.588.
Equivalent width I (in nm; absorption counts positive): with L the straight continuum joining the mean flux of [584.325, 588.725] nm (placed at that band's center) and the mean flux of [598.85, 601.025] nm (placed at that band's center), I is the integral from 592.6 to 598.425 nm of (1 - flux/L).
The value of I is 0.11 nm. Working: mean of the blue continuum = 0.625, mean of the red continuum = 0.601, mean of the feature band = 0.598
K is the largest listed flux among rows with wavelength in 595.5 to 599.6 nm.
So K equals 0.7227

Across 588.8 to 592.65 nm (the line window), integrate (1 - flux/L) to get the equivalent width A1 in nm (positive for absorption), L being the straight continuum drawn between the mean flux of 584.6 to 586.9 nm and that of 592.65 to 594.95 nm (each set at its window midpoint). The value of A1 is 0.35 nm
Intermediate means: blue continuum 0.618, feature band 0.544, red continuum 0.587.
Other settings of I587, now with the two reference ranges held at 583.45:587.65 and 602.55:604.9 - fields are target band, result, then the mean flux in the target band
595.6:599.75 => 0.06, 0.6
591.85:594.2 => 0.08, 0.595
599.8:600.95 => 0.01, 0.603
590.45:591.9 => 0.07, 0.587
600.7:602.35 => 0.11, 0.564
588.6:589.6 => 0.25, 0.464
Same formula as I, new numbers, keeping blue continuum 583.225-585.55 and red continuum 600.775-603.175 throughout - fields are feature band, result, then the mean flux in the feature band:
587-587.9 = 0.00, 0.637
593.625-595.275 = 0.10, 0.574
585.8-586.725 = 0.09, 0.583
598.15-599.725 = 0.02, 0.586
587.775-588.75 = 0.02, 0.626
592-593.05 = 0.05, 0.592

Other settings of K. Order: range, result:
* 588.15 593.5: 0.6532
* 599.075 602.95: 0.6711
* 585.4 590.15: 0.7086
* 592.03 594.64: 0.6295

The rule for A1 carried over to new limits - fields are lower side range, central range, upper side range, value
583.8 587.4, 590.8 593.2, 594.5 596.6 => 0.05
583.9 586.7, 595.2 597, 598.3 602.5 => -0.04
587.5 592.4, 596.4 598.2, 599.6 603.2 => -0.09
